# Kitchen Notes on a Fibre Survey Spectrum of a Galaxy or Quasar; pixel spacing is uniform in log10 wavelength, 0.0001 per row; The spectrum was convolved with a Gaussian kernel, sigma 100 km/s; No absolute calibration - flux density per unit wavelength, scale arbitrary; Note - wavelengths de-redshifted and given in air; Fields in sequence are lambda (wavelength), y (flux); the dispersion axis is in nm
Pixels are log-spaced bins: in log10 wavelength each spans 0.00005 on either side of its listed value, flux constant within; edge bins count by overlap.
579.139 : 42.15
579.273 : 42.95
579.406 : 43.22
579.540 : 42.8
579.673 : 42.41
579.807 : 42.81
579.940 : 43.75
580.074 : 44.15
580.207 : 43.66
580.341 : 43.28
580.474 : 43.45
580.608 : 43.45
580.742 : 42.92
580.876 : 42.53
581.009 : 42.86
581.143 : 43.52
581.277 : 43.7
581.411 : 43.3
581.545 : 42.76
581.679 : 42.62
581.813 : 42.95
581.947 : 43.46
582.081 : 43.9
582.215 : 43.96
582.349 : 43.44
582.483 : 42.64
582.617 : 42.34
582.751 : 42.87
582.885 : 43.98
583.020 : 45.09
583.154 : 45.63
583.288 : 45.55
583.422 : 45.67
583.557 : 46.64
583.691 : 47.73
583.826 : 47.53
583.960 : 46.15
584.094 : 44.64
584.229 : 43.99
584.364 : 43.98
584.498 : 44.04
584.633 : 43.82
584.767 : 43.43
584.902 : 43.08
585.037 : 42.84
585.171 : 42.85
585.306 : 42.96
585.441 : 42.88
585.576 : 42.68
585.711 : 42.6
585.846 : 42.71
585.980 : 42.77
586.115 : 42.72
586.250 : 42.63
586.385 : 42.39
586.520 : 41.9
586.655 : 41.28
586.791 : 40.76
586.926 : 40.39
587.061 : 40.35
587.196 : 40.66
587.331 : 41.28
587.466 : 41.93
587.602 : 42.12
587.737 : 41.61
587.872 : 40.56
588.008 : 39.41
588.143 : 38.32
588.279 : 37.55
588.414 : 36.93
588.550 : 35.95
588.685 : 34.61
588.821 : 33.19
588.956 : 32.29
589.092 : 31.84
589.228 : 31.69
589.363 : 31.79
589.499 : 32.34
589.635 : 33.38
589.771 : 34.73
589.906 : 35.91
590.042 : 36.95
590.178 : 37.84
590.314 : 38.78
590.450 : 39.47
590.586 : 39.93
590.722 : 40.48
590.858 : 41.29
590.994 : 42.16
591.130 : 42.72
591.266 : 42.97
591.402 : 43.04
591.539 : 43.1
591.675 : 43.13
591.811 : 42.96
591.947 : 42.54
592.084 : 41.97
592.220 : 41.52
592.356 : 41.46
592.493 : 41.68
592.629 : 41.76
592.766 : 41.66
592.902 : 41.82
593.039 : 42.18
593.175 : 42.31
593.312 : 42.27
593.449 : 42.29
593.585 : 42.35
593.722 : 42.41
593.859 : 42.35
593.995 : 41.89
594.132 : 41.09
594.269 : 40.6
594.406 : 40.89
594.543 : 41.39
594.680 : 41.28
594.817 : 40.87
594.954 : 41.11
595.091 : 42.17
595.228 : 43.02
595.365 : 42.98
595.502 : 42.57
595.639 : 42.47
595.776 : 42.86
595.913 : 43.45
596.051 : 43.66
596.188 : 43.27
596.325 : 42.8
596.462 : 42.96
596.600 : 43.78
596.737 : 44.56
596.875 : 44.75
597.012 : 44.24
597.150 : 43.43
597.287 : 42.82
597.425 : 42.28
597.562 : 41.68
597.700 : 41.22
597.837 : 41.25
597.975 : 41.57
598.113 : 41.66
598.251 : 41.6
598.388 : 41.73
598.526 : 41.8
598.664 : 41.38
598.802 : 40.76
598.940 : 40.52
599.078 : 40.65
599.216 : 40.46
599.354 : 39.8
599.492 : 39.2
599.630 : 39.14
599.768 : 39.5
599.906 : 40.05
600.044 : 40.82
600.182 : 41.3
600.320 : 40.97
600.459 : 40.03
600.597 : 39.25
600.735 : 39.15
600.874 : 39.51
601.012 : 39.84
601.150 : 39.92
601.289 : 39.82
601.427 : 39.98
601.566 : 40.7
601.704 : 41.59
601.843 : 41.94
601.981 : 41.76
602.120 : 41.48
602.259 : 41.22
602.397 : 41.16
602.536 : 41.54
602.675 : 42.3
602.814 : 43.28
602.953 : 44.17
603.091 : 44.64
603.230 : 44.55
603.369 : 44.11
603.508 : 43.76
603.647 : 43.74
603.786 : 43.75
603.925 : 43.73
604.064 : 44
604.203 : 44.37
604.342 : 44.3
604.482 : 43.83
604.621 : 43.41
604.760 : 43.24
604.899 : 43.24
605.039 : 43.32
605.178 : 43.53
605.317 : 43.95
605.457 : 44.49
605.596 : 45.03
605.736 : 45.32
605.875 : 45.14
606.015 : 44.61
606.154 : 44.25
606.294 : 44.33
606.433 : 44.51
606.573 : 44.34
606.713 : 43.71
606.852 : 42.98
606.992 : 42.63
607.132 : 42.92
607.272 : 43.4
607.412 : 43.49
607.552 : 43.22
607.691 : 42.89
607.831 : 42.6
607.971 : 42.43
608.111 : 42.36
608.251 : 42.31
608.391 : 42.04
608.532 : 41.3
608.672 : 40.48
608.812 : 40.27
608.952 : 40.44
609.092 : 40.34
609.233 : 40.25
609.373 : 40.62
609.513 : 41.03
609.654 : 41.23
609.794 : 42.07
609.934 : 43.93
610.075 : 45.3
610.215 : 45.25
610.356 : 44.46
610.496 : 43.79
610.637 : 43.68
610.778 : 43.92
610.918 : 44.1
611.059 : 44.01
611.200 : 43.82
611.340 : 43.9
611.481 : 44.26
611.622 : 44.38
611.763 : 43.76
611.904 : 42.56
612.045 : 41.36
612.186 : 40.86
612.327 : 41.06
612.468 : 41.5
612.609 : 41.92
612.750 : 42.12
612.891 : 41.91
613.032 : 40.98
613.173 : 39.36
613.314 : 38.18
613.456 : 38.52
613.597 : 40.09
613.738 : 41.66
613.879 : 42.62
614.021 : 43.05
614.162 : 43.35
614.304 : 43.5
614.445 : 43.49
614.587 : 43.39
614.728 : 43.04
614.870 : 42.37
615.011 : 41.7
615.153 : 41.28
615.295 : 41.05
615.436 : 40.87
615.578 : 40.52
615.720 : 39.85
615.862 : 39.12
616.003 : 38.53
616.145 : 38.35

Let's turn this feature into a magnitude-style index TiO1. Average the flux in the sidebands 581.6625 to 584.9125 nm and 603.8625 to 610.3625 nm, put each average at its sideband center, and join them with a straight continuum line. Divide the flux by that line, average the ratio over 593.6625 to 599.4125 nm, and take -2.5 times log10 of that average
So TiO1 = 0.04 mag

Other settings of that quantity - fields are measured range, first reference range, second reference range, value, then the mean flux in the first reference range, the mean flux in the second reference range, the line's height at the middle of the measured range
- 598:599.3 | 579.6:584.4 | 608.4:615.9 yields 0.05 mag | 44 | 42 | 42.9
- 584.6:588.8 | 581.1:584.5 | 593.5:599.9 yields 0.07 mag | 44.3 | 41.9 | 43.6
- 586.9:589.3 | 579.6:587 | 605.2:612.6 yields 0.15 mag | 43.5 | 43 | 43.4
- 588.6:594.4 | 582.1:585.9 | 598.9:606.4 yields 0.10 mag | 44.1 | 42.2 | 43.4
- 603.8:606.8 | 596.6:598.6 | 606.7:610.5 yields -0.04 mag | 42.5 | 42.4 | 42.4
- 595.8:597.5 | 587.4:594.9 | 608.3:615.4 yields -0.08 mag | 39.6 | 42.2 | 40.3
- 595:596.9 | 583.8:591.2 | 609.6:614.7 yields -0.06 mag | 40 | 42.6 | 40.9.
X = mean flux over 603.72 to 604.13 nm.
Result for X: 43.8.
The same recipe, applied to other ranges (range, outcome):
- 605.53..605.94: 45.2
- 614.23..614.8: 43.3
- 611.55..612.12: 43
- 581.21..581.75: 43.1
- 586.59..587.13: 40.7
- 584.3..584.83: 43.9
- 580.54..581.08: 42.9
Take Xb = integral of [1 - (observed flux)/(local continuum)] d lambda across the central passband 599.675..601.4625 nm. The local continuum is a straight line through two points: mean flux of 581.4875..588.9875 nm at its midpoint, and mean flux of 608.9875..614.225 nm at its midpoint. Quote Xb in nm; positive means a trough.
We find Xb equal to 0.10 nm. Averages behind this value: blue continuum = 42.2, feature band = 40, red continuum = 42.3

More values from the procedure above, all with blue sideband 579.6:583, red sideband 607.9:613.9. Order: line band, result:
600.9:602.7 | 0.064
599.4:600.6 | 0.069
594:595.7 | 0.040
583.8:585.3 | -0.033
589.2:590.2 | 0.202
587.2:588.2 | 0.052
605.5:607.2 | -0.075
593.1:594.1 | 0.013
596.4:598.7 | 0.005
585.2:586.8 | 0.024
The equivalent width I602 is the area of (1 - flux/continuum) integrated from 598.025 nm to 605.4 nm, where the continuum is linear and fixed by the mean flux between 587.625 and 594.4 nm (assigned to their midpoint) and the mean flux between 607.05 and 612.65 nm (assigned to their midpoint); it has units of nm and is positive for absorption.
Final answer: -0.10 nm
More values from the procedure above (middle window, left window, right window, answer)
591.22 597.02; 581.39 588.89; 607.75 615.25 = -0.01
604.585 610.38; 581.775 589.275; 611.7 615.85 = -0.19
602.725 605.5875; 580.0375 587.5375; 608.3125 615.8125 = -0.10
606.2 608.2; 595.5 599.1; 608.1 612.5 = -0.04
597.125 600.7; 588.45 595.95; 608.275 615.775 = -0.02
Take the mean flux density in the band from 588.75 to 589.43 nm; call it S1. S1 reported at 32.2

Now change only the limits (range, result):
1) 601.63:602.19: 41.7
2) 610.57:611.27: 43.9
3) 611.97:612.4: 41.1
